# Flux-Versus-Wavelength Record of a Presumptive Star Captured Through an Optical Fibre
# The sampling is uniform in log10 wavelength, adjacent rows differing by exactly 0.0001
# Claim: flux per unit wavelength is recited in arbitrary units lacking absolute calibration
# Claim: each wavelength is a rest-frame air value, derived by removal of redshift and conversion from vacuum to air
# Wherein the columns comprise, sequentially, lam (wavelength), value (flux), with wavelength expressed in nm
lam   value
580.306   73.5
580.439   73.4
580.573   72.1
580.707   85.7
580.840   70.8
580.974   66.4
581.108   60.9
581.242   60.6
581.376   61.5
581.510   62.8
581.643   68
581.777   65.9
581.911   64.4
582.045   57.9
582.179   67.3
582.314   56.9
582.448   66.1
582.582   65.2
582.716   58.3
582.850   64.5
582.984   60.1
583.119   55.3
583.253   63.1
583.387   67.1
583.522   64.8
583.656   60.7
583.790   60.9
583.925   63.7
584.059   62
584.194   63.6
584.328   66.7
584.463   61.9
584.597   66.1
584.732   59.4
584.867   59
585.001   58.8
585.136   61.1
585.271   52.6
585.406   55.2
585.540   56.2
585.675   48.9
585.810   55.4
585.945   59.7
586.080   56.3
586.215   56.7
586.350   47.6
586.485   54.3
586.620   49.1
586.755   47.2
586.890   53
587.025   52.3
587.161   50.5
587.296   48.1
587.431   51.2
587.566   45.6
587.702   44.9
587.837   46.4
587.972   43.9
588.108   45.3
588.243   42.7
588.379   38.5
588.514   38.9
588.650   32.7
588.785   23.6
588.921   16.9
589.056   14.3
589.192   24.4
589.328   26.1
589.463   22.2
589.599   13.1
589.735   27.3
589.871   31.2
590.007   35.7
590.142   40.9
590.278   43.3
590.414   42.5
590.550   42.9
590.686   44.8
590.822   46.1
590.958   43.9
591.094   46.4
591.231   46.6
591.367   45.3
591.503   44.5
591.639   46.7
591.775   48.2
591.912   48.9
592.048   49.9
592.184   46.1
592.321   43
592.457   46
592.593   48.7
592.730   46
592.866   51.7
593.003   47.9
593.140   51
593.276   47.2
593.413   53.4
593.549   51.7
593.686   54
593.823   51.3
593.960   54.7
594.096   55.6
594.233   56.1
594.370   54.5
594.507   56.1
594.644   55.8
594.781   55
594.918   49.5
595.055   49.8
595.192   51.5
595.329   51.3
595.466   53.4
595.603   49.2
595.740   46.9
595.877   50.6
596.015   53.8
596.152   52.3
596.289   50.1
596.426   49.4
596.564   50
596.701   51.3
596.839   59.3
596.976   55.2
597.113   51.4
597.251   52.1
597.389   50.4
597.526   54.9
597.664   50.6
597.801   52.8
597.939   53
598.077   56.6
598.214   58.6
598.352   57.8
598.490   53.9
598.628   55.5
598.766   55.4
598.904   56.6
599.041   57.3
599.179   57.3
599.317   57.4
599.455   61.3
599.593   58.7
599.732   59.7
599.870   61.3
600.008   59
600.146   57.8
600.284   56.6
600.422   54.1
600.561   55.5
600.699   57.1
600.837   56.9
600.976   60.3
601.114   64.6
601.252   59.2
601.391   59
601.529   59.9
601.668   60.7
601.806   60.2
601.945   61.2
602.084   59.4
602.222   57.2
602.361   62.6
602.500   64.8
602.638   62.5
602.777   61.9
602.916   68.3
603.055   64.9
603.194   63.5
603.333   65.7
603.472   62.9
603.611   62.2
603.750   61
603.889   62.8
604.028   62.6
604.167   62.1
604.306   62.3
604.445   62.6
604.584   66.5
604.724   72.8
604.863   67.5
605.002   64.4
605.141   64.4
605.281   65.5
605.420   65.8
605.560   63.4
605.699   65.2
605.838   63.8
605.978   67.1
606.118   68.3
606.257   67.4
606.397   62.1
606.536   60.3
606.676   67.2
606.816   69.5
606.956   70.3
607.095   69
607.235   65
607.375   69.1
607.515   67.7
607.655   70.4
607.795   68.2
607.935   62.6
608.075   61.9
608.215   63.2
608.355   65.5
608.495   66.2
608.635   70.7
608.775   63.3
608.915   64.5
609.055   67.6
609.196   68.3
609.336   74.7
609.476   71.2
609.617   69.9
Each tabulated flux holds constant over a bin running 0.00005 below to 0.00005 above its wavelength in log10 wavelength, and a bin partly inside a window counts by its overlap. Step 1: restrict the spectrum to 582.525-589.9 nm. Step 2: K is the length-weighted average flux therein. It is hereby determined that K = 49.4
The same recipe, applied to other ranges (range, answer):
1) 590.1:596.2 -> 49.3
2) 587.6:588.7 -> 41.9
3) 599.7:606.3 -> 62.4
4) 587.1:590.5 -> 35.6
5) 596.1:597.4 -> 52.2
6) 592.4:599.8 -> 53.2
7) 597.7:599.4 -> 56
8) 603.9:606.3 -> 65.3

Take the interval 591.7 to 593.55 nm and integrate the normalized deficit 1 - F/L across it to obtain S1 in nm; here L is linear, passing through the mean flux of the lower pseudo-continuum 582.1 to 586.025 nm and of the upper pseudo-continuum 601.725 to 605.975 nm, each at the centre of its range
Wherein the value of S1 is 0.40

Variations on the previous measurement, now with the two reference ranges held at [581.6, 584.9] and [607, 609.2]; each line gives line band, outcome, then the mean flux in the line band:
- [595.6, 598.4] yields 0.522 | 52.7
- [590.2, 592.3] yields 0.600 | 45.6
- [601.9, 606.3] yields 0.114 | 64.1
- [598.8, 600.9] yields 0.241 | 57.8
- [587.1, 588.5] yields 0.397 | 45.4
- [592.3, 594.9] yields 0.510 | 51.7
